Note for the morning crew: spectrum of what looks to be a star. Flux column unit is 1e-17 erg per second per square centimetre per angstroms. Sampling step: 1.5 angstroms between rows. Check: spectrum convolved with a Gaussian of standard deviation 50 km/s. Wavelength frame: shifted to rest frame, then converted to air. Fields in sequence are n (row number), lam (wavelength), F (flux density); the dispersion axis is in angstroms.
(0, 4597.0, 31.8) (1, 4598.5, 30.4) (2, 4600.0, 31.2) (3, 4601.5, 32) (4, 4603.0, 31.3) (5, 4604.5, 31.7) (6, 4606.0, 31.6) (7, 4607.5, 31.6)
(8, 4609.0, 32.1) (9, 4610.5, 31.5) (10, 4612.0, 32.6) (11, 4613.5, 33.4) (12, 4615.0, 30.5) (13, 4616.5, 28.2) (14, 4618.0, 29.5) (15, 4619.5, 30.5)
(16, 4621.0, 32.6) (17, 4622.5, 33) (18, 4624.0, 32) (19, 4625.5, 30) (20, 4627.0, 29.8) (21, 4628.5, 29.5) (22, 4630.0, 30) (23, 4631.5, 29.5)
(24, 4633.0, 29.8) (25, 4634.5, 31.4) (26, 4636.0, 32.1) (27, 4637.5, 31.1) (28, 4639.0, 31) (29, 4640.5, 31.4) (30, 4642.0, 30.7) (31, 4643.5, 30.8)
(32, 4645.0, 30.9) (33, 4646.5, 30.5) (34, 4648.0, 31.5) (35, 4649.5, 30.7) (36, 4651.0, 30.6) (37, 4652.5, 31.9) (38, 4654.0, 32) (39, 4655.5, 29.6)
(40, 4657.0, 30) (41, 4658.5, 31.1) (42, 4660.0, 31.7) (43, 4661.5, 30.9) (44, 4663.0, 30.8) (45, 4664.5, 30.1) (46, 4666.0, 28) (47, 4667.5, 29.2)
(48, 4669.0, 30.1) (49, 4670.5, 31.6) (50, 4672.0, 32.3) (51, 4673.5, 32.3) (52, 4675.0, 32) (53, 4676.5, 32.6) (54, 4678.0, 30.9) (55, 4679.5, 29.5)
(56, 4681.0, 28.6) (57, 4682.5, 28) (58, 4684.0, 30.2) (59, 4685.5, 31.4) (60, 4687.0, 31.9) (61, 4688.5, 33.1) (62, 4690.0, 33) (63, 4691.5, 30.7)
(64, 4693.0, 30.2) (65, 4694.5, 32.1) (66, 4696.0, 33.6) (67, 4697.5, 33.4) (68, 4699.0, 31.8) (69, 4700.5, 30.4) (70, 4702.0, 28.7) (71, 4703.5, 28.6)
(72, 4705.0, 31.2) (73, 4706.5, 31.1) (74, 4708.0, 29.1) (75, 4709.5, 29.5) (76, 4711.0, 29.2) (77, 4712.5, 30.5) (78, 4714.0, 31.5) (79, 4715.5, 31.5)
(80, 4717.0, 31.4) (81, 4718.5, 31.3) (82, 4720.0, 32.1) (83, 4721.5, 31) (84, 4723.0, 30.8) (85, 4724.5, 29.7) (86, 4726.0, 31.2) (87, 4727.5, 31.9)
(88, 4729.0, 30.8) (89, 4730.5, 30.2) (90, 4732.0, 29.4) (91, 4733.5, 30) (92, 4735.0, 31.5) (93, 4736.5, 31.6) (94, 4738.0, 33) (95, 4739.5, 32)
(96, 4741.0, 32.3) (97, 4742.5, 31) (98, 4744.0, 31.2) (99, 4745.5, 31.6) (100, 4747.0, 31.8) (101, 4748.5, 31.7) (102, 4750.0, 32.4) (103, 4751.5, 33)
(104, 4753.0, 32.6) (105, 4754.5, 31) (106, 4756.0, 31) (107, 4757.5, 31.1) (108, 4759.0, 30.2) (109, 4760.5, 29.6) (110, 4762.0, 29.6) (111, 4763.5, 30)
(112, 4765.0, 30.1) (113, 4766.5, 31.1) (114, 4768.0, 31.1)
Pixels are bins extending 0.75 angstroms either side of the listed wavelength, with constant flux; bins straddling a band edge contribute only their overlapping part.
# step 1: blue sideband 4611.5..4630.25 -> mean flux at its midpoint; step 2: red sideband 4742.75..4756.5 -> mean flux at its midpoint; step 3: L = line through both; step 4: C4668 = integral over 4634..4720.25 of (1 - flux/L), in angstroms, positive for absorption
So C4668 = 1.0 angstroms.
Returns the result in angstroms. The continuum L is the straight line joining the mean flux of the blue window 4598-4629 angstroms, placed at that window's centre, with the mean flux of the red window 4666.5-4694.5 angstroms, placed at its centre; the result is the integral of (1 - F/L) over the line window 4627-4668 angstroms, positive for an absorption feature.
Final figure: 0.6 angstroms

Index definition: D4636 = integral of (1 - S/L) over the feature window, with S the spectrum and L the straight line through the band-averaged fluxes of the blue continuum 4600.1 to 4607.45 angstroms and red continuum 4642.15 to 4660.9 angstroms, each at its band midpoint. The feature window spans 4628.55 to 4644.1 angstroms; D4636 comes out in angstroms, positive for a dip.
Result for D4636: 0.2 angstroms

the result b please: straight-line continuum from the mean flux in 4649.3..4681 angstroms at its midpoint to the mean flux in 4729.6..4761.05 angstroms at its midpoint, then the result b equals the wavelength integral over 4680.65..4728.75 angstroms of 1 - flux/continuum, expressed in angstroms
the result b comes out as 0.2 angstroms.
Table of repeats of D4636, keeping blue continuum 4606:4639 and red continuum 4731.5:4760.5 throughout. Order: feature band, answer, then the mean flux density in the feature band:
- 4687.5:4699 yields -0.37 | 32.3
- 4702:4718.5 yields 0.53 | 30.3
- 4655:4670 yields 0.47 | 30.2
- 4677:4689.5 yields 0.27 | 30.5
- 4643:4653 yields 0.04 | 31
